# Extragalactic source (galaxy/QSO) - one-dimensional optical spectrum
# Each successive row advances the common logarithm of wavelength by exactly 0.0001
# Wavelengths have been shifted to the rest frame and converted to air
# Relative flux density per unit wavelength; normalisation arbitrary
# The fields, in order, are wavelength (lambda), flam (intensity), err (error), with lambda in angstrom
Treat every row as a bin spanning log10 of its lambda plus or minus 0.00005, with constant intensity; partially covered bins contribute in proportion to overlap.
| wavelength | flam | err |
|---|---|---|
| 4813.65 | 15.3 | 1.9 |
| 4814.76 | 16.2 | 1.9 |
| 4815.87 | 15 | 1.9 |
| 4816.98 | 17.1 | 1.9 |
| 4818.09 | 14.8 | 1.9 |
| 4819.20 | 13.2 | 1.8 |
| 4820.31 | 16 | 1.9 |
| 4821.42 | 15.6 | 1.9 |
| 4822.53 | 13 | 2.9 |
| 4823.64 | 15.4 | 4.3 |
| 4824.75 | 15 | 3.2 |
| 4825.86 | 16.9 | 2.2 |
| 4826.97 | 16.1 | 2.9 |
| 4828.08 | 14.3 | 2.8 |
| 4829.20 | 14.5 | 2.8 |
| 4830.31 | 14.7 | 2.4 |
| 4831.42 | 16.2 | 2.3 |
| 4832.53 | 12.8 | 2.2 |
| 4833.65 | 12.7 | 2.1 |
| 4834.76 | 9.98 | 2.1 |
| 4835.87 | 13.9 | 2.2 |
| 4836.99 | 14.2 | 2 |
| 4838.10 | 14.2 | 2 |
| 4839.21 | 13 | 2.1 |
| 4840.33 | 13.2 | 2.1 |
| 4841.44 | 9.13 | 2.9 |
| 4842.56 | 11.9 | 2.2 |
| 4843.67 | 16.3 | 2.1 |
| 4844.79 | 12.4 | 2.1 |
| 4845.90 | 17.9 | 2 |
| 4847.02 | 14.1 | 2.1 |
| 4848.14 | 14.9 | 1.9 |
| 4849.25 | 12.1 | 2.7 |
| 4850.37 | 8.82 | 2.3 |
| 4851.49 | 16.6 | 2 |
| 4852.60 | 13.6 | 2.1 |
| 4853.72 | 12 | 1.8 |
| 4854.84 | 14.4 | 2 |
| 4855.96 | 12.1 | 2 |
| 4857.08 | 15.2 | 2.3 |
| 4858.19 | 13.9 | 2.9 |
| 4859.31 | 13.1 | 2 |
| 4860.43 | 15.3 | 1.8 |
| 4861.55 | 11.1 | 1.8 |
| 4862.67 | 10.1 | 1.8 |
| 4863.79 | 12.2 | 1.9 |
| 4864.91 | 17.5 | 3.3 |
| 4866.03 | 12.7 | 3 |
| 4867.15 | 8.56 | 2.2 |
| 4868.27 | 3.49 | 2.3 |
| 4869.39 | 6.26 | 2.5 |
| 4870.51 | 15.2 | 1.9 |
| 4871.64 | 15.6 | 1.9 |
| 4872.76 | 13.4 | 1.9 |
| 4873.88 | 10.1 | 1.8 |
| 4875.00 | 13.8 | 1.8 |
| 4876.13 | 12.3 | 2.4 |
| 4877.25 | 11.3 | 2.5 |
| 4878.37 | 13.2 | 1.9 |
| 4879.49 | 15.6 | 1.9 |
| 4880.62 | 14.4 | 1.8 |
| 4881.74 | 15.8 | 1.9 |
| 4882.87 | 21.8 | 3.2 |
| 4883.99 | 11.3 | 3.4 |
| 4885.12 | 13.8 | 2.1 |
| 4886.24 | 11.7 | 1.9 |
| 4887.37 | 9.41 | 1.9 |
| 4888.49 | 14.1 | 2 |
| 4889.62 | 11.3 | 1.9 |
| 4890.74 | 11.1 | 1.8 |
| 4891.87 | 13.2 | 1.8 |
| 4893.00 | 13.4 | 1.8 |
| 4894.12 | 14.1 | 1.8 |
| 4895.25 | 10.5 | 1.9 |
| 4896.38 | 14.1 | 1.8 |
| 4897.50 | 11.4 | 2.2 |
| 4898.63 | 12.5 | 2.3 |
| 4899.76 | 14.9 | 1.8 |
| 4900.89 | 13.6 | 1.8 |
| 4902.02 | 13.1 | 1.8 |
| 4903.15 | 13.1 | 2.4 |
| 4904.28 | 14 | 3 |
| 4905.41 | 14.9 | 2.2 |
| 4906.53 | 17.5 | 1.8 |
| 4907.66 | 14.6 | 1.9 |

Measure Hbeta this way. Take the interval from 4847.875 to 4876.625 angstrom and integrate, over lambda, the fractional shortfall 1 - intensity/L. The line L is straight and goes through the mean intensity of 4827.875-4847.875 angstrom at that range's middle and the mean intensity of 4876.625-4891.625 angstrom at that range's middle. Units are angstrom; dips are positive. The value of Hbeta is 2.3 angstrom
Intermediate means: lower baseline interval 13.6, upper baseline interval 13.4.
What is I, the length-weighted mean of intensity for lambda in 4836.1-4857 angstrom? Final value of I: 13.4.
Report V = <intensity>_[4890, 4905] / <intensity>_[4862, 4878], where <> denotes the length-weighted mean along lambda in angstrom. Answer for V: 1.1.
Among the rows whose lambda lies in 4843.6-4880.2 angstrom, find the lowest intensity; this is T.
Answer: 3.49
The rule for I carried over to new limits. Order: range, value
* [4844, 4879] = 12.7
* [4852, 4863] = 13.2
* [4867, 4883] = 12.6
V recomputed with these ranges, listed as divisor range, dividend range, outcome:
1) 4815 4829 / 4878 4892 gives 0.90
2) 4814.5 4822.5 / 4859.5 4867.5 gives 0.83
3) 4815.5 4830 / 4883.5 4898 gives 0.81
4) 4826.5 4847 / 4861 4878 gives 0.84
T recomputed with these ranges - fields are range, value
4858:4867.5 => 8.56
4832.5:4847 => 9.13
